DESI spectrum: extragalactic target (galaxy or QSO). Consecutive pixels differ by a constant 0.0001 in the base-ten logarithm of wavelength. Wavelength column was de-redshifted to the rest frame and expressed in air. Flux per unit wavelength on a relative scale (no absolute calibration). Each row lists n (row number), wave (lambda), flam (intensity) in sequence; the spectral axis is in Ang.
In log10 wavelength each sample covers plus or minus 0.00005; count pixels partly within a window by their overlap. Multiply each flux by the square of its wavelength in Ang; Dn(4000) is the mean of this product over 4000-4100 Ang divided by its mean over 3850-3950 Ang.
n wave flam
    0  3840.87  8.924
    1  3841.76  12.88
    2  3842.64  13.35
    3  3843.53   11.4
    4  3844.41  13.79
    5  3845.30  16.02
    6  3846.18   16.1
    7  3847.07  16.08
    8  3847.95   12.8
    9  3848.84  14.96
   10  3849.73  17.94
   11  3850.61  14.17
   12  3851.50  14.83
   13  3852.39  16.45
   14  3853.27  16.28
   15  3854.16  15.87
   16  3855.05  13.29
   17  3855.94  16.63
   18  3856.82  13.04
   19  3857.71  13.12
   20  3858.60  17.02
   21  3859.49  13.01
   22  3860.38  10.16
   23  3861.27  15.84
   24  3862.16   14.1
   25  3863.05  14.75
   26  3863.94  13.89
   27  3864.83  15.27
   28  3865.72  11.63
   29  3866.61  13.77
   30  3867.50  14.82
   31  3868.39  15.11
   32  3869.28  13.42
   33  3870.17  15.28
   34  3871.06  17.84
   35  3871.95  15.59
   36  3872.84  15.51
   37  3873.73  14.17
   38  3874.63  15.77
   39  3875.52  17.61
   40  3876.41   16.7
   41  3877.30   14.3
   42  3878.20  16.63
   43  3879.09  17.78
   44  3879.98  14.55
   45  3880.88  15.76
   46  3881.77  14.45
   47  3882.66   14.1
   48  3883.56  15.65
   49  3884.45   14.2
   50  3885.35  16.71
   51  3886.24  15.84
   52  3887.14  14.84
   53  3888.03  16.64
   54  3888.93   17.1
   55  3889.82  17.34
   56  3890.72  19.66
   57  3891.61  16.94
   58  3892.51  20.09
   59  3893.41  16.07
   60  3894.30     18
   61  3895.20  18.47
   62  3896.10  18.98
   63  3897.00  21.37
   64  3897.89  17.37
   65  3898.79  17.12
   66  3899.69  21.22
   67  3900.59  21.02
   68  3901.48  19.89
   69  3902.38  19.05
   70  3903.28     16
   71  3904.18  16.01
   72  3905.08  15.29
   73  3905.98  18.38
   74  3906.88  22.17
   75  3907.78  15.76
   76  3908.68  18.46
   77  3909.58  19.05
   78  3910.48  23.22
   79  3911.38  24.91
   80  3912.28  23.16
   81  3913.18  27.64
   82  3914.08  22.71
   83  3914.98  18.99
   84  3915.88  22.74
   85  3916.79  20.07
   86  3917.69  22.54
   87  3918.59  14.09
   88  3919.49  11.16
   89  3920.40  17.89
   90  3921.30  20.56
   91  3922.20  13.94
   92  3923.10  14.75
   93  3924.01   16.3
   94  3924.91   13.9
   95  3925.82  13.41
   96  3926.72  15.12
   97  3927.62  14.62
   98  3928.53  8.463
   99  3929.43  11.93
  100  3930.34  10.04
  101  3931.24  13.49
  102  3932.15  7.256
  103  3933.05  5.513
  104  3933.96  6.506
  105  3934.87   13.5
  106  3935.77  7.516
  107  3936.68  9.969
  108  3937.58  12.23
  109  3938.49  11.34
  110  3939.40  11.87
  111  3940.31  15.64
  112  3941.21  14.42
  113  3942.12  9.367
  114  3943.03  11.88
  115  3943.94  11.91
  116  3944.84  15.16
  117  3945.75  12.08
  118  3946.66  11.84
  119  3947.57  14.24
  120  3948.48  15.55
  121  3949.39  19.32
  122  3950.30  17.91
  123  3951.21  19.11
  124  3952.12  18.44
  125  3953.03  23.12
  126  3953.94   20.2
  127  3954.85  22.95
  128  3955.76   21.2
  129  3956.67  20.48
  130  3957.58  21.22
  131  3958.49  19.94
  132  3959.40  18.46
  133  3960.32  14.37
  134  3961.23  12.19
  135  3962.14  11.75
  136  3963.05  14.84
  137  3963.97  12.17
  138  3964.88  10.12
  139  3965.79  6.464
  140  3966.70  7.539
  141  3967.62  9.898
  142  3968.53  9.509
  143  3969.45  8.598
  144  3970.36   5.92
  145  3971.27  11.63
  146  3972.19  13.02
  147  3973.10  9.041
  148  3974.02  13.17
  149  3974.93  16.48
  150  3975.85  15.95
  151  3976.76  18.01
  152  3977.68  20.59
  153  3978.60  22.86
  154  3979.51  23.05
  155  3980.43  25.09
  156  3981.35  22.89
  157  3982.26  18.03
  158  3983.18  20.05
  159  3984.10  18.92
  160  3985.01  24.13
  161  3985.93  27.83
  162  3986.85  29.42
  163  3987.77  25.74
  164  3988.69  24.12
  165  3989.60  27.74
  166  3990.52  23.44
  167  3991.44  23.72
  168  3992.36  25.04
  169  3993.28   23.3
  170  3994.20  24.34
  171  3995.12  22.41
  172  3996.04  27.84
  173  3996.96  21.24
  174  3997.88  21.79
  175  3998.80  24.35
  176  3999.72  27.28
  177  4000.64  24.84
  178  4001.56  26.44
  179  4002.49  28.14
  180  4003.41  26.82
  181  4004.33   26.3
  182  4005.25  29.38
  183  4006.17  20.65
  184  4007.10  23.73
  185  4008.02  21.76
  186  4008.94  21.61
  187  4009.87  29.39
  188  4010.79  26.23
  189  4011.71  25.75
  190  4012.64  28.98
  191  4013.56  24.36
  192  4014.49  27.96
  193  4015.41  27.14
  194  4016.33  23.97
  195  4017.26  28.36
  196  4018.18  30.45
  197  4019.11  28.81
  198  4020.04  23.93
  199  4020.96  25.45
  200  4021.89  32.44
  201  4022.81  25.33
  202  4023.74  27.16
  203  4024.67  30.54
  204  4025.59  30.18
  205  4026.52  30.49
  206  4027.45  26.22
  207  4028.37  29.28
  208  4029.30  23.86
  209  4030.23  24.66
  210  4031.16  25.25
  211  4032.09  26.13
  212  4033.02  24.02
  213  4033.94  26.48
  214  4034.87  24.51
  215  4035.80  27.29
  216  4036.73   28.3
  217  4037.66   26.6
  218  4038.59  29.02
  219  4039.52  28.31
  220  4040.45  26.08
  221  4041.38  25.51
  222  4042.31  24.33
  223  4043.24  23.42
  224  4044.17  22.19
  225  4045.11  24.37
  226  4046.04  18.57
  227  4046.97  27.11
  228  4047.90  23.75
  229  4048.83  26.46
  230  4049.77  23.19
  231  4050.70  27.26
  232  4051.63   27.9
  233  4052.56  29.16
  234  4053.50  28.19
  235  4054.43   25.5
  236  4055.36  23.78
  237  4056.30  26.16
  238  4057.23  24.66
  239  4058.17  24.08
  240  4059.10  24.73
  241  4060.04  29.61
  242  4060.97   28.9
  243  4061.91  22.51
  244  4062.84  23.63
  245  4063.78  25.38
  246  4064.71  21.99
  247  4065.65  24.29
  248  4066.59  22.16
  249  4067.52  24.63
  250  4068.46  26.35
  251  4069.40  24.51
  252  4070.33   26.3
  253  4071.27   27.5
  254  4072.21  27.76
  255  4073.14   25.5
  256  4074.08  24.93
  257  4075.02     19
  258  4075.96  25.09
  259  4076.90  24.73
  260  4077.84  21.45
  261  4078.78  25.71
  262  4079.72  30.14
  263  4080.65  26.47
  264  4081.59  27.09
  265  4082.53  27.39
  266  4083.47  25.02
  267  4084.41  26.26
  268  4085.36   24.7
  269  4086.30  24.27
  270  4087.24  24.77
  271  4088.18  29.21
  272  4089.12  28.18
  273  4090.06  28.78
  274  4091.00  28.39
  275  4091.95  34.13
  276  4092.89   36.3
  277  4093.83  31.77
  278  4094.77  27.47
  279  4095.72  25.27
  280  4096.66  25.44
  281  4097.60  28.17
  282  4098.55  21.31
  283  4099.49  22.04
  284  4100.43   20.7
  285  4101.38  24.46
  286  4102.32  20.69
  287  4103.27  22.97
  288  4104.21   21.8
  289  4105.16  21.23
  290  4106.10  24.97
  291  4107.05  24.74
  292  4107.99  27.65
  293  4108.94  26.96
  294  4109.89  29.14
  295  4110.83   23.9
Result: 1.8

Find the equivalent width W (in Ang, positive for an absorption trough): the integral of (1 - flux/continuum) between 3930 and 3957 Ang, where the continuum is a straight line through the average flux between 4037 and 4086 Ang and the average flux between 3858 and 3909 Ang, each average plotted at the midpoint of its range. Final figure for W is 7.46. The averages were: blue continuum 16.4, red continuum 25.4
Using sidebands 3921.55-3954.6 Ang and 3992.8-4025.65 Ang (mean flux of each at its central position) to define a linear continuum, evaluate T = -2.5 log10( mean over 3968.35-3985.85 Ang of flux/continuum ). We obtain 0.206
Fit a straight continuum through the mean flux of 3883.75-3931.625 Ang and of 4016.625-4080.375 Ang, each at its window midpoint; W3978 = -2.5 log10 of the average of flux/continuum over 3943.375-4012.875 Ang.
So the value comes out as 0.12 mag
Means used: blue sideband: 17.6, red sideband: 25.9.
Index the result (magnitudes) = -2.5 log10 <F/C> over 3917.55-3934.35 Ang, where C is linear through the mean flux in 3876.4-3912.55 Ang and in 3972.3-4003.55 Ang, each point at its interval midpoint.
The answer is 0.425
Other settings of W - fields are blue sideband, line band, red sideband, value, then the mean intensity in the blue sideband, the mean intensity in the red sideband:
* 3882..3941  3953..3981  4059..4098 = 6.1 Ang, 16.4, 26.3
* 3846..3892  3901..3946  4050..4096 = 6.5 Ang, 15.3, 26.3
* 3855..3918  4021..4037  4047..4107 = -2.5 Ang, 17.1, 25.7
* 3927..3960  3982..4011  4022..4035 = -3.1 Ang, 14.4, 26.9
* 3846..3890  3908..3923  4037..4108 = -2.0 Ang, 15.2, 25.6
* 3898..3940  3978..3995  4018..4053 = -1.4 Ang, 16.1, 26.4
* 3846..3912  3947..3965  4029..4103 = 2.4 Ang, 16.4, 25.7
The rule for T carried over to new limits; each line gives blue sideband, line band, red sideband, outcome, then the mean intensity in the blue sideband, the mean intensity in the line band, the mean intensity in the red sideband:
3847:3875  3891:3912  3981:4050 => -0.08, 14.7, 18.9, 25.6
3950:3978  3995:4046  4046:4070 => -0.23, 14.9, 26.1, 25.3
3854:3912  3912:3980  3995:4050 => 0.36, 16.5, 14.8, 26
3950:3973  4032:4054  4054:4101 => -0.14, 14.7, 25.8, 25.9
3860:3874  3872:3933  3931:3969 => -0.19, 14.5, 17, 13.9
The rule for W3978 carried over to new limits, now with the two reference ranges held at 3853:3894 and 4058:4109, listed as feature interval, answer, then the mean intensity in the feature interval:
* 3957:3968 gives 0.42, 13.3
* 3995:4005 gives -0.18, 25.4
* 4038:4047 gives -0.05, 24.8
